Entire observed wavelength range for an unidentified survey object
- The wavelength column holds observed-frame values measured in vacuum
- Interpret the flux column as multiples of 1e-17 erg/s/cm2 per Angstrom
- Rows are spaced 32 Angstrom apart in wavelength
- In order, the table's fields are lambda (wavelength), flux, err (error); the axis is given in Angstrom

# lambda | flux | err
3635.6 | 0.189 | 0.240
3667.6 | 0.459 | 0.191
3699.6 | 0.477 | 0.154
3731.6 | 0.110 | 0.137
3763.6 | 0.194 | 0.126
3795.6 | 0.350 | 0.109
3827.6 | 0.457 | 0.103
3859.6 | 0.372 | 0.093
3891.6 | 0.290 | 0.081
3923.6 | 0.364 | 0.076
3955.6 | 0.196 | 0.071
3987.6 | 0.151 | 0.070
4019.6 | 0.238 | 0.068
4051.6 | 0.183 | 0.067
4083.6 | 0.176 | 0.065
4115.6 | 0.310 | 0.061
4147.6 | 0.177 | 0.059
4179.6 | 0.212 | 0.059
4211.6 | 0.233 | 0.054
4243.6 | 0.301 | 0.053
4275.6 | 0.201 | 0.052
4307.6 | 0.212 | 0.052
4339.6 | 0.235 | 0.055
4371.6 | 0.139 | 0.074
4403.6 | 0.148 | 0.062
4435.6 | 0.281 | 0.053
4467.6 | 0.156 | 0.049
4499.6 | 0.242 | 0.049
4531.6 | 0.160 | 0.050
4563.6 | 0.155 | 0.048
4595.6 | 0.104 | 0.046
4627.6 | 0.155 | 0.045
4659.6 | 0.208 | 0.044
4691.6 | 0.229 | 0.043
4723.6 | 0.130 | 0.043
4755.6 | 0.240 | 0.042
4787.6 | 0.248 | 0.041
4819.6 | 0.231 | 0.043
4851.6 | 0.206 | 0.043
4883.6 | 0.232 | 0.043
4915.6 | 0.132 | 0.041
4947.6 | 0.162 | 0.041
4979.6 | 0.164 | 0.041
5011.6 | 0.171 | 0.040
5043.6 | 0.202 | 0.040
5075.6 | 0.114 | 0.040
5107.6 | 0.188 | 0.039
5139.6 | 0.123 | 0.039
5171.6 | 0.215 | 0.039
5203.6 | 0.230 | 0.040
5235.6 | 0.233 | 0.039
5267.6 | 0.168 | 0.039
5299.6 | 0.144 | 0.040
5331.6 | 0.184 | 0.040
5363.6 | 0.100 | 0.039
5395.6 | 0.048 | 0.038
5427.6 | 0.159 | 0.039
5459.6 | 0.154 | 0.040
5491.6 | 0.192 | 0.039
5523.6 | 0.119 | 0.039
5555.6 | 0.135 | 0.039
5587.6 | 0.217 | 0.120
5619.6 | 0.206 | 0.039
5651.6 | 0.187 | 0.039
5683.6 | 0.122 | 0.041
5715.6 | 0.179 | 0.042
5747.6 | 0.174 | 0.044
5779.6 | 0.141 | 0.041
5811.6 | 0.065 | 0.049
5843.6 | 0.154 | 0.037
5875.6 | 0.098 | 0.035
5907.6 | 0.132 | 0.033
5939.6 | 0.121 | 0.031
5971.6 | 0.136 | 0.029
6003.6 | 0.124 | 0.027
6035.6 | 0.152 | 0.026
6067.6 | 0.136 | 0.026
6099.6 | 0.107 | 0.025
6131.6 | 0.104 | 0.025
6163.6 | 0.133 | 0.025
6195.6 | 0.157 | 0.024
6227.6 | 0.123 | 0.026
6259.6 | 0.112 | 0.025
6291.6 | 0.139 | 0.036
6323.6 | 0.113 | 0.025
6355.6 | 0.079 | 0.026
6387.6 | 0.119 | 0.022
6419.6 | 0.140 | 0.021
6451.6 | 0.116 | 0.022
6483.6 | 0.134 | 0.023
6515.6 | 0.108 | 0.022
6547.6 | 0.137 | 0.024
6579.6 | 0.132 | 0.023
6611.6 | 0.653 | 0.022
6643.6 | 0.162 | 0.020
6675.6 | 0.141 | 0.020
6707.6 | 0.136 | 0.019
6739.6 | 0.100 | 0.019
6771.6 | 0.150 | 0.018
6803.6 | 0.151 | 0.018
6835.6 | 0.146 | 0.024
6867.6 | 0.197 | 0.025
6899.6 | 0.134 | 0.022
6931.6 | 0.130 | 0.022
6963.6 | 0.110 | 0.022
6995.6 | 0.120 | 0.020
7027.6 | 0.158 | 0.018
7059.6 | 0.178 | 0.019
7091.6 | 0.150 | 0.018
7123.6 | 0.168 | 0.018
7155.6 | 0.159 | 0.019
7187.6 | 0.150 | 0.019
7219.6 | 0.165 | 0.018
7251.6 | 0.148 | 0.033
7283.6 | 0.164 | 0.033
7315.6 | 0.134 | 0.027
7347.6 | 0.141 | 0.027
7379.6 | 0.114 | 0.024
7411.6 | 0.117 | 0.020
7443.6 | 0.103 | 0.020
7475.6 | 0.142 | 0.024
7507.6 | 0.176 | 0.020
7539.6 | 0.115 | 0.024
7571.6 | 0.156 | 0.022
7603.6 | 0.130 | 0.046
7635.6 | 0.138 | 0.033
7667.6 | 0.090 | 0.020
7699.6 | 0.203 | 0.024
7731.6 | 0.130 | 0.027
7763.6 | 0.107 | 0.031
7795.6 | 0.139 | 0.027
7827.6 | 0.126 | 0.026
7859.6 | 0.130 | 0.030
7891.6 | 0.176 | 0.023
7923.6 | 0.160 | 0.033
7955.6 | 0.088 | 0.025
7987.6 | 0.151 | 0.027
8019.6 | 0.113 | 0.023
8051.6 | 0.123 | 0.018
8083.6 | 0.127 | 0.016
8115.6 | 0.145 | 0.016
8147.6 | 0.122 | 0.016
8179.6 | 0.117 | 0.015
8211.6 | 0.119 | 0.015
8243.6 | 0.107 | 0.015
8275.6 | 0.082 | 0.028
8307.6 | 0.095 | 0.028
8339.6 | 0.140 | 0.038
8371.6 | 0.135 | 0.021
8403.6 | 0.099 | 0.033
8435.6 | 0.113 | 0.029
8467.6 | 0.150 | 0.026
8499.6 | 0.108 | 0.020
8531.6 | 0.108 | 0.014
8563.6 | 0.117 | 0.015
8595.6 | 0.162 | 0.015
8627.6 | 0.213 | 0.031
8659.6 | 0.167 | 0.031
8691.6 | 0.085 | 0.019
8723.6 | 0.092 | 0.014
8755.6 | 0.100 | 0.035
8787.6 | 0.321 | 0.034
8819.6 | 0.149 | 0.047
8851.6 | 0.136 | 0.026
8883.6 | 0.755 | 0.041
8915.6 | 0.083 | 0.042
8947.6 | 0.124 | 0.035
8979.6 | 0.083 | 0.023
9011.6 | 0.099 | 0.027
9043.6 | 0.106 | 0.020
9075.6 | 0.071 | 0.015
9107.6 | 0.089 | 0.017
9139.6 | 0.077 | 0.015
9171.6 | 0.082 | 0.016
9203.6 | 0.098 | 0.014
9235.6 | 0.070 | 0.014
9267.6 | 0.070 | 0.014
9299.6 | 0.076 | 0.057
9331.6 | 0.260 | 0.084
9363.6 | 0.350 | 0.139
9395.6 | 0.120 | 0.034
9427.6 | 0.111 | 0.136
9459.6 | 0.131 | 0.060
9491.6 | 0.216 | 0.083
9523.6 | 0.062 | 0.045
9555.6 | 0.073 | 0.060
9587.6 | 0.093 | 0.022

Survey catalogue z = 0.771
